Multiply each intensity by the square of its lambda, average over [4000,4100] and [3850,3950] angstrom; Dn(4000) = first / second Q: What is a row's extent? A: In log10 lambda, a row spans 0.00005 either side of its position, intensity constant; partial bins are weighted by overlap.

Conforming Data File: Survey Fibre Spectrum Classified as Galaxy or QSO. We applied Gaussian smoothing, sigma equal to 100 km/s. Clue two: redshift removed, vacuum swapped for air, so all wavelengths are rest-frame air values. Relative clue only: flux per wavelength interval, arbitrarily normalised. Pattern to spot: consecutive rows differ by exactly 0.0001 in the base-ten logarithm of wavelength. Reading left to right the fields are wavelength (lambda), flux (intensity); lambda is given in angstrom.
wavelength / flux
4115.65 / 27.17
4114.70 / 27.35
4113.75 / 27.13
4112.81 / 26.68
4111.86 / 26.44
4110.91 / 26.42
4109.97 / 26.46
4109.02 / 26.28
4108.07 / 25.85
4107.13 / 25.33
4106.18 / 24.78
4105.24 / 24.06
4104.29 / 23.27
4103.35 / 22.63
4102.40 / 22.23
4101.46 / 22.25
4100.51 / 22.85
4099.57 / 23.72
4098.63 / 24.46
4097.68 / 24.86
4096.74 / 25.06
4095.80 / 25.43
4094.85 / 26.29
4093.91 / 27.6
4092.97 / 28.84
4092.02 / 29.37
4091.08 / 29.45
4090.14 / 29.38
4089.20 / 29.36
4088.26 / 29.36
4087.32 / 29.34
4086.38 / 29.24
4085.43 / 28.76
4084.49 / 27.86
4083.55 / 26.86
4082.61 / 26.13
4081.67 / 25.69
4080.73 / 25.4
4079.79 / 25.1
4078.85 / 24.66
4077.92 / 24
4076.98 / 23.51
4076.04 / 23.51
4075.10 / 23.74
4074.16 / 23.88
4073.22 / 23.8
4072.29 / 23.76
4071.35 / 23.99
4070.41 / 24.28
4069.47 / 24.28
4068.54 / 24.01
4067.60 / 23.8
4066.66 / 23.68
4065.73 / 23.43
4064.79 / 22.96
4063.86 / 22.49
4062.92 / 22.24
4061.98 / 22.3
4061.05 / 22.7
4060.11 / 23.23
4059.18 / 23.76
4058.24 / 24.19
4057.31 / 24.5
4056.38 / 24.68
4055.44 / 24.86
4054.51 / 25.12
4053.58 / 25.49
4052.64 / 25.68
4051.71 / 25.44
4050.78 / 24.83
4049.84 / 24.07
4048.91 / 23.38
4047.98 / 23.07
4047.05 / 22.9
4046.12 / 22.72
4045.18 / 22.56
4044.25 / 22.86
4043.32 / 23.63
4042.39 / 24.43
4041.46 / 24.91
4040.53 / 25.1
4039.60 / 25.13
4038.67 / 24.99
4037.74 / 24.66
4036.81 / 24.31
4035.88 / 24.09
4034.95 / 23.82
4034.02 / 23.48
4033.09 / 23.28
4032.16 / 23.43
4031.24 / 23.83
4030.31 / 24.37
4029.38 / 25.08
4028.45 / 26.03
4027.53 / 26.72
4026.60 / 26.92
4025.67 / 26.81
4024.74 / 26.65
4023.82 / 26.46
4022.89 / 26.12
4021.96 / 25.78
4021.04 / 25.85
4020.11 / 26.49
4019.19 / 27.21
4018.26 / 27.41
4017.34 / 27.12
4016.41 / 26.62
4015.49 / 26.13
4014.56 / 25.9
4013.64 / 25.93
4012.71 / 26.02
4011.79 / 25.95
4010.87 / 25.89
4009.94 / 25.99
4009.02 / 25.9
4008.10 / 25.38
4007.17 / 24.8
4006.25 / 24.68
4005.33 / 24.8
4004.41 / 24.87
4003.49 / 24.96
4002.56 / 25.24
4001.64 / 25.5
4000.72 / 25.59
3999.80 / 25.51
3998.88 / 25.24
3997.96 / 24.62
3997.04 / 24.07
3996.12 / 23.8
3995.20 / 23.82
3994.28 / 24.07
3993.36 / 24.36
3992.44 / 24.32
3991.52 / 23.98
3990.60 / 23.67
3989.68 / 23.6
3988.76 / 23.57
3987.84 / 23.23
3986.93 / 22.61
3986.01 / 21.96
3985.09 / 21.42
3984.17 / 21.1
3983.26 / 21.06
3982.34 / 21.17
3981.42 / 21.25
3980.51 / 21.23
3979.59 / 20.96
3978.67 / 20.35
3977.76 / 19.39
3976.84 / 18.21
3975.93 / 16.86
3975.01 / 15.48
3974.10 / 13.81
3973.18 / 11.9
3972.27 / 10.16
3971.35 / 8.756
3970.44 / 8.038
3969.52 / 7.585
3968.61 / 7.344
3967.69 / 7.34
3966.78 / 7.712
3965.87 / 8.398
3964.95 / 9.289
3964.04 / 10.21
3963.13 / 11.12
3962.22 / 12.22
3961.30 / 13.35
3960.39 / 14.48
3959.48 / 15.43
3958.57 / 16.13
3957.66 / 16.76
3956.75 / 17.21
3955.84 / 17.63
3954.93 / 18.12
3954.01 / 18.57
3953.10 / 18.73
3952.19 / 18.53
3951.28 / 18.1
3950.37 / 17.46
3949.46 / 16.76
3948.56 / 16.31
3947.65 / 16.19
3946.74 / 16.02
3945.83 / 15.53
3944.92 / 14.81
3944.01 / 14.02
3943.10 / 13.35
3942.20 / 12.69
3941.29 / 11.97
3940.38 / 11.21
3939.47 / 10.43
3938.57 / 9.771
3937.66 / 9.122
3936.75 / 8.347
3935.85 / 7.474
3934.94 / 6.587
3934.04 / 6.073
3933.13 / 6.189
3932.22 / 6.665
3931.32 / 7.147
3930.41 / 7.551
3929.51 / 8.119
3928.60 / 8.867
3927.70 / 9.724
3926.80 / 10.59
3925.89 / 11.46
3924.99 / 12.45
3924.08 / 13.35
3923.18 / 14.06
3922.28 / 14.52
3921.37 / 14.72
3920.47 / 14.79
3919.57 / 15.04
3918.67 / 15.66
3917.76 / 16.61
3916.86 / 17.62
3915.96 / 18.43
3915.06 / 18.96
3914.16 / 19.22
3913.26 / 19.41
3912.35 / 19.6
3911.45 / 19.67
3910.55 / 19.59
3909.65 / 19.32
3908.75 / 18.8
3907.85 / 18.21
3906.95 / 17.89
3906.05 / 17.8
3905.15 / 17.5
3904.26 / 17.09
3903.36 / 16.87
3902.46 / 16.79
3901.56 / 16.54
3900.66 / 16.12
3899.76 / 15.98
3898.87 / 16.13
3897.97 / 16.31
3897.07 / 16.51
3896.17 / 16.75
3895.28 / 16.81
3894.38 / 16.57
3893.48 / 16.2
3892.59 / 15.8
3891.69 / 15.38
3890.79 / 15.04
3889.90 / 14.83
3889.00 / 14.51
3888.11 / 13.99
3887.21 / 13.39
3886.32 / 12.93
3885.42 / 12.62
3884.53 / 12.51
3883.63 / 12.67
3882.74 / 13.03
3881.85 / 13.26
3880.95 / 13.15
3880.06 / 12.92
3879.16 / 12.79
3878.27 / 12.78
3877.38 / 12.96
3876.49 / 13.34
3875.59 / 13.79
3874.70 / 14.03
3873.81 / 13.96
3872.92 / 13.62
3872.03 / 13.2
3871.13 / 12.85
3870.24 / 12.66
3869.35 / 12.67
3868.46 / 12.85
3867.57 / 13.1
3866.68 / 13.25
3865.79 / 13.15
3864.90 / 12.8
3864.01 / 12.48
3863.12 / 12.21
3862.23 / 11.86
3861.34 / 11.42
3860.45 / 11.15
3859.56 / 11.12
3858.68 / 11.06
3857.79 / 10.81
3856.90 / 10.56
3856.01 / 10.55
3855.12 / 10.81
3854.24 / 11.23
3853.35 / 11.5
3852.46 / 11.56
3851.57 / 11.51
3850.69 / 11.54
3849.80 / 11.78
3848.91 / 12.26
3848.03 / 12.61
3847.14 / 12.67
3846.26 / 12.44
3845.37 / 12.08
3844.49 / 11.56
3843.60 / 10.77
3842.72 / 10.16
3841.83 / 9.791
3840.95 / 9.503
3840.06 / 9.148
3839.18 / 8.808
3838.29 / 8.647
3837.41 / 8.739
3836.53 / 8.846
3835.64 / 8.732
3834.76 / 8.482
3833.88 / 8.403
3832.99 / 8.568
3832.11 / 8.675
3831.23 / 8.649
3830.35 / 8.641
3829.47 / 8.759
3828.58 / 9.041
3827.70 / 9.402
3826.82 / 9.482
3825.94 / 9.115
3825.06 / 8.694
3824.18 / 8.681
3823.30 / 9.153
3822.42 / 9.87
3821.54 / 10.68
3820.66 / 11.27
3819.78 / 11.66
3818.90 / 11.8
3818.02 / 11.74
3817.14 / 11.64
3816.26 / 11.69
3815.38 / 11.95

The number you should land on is 2.0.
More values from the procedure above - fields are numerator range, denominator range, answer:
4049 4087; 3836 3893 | 2.23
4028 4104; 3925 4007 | 1.60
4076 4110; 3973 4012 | 1.20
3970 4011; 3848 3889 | 1.85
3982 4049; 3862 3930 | 1.77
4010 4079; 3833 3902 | 2.13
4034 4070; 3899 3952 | 1.80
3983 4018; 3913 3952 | 1.98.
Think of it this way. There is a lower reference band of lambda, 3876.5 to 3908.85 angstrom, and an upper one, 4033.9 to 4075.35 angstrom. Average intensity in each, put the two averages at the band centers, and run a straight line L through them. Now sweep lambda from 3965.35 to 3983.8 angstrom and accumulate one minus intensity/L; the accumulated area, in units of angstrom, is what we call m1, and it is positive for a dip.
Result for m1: 5.0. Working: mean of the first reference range 15.2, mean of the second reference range 23.9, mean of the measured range 14.4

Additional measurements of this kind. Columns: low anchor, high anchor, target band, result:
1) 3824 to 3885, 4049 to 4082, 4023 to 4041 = -2.5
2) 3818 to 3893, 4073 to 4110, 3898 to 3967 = 7.5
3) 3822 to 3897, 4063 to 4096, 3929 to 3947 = 7.2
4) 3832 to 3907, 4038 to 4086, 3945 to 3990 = 6.4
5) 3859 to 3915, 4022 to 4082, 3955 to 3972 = 6.6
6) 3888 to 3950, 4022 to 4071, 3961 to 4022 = -1.3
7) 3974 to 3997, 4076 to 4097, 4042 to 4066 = 1.5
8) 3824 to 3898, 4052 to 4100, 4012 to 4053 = -4.6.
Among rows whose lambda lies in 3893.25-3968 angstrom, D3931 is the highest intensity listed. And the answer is 19.67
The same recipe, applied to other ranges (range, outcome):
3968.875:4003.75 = 25.59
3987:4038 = 27.41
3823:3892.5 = 15.38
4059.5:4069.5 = 24.28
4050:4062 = 25.68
